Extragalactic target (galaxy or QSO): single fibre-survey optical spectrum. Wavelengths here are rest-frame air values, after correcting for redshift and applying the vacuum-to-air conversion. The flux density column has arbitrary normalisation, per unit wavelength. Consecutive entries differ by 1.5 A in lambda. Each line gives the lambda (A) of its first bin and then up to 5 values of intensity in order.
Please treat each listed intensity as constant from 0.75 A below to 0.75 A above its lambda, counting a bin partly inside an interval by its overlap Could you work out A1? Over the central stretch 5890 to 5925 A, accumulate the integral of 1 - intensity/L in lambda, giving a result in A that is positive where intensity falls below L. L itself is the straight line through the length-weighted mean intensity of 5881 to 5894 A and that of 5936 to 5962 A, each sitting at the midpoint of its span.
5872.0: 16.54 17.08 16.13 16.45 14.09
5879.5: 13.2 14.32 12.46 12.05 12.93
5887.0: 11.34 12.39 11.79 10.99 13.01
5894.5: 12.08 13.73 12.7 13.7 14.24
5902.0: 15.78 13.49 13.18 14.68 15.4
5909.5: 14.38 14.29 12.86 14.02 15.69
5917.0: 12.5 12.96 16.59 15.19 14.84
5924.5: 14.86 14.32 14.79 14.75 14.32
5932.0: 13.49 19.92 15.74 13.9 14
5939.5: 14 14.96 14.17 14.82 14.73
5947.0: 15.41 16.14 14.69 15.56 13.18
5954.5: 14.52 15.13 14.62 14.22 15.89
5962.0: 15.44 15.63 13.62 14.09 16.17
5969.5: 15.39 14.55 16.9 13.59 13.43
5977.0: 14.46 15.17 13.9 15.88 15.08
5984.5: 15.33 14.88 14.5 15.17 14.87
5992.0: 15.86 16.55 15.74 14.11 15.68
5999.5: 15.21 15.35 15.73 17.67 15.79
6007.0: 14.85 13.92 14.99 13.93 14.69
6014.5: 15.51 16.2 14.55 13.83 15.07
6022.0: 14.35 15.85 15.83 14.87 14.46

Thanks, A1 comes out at -2.3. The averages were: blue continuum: 12.2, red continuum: 14.7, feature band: 13.9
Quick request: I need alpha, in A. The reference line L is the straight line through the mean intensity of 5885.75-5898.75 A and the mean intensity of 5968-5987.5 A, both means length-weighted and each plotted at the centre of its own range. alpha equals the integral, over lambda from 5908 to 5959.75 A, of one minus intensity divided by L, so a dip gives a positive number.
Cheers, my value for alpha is -4.3 A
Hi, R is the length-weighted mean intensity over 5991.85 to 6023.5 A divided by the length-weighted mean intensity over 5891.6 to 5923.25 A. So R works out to 1.09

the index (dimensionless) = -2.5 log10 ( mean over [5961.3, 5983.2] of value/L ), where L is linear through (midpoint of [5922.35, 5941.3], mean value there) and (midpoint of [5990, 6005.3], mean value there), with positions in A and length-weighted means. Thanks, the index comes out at 0.04 mag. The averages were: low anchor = 14.9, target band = 14.9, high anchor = 15.7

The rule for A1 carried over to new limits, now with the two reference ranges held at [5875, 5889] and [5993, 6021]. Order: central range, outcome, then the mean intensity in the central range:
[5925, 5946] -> -0.98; 14.9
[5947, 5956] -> -0.30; 14.9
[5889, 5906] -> 0.60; 13.2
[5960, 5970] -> -0.37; 15.2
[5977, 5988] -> -0.05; 14.9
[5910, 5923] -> -0.36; 14.3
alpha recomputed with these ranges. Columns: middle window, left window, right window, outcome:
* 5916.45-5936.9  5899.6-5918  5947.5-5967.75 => -0.7 A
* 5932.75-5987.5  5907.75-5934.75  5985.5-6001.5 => 0.2 A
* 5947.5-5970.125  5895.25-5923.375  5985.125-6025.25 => -0.4 A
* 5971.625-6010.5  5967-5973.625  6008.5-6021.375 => 0.1 A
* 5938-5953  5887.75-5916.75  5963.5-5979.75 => -0.5 A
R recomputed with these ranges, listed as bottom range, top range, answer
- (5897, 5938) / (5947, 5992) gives 1.03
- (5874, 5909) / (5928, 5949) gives 1.11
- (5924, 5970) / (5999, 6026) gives 1.02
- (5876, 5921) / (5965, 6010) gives 1.12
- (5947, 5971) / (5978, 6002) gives 1.02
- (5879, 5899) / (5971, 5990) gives 1.18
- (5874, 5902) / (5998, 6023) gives 1.14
